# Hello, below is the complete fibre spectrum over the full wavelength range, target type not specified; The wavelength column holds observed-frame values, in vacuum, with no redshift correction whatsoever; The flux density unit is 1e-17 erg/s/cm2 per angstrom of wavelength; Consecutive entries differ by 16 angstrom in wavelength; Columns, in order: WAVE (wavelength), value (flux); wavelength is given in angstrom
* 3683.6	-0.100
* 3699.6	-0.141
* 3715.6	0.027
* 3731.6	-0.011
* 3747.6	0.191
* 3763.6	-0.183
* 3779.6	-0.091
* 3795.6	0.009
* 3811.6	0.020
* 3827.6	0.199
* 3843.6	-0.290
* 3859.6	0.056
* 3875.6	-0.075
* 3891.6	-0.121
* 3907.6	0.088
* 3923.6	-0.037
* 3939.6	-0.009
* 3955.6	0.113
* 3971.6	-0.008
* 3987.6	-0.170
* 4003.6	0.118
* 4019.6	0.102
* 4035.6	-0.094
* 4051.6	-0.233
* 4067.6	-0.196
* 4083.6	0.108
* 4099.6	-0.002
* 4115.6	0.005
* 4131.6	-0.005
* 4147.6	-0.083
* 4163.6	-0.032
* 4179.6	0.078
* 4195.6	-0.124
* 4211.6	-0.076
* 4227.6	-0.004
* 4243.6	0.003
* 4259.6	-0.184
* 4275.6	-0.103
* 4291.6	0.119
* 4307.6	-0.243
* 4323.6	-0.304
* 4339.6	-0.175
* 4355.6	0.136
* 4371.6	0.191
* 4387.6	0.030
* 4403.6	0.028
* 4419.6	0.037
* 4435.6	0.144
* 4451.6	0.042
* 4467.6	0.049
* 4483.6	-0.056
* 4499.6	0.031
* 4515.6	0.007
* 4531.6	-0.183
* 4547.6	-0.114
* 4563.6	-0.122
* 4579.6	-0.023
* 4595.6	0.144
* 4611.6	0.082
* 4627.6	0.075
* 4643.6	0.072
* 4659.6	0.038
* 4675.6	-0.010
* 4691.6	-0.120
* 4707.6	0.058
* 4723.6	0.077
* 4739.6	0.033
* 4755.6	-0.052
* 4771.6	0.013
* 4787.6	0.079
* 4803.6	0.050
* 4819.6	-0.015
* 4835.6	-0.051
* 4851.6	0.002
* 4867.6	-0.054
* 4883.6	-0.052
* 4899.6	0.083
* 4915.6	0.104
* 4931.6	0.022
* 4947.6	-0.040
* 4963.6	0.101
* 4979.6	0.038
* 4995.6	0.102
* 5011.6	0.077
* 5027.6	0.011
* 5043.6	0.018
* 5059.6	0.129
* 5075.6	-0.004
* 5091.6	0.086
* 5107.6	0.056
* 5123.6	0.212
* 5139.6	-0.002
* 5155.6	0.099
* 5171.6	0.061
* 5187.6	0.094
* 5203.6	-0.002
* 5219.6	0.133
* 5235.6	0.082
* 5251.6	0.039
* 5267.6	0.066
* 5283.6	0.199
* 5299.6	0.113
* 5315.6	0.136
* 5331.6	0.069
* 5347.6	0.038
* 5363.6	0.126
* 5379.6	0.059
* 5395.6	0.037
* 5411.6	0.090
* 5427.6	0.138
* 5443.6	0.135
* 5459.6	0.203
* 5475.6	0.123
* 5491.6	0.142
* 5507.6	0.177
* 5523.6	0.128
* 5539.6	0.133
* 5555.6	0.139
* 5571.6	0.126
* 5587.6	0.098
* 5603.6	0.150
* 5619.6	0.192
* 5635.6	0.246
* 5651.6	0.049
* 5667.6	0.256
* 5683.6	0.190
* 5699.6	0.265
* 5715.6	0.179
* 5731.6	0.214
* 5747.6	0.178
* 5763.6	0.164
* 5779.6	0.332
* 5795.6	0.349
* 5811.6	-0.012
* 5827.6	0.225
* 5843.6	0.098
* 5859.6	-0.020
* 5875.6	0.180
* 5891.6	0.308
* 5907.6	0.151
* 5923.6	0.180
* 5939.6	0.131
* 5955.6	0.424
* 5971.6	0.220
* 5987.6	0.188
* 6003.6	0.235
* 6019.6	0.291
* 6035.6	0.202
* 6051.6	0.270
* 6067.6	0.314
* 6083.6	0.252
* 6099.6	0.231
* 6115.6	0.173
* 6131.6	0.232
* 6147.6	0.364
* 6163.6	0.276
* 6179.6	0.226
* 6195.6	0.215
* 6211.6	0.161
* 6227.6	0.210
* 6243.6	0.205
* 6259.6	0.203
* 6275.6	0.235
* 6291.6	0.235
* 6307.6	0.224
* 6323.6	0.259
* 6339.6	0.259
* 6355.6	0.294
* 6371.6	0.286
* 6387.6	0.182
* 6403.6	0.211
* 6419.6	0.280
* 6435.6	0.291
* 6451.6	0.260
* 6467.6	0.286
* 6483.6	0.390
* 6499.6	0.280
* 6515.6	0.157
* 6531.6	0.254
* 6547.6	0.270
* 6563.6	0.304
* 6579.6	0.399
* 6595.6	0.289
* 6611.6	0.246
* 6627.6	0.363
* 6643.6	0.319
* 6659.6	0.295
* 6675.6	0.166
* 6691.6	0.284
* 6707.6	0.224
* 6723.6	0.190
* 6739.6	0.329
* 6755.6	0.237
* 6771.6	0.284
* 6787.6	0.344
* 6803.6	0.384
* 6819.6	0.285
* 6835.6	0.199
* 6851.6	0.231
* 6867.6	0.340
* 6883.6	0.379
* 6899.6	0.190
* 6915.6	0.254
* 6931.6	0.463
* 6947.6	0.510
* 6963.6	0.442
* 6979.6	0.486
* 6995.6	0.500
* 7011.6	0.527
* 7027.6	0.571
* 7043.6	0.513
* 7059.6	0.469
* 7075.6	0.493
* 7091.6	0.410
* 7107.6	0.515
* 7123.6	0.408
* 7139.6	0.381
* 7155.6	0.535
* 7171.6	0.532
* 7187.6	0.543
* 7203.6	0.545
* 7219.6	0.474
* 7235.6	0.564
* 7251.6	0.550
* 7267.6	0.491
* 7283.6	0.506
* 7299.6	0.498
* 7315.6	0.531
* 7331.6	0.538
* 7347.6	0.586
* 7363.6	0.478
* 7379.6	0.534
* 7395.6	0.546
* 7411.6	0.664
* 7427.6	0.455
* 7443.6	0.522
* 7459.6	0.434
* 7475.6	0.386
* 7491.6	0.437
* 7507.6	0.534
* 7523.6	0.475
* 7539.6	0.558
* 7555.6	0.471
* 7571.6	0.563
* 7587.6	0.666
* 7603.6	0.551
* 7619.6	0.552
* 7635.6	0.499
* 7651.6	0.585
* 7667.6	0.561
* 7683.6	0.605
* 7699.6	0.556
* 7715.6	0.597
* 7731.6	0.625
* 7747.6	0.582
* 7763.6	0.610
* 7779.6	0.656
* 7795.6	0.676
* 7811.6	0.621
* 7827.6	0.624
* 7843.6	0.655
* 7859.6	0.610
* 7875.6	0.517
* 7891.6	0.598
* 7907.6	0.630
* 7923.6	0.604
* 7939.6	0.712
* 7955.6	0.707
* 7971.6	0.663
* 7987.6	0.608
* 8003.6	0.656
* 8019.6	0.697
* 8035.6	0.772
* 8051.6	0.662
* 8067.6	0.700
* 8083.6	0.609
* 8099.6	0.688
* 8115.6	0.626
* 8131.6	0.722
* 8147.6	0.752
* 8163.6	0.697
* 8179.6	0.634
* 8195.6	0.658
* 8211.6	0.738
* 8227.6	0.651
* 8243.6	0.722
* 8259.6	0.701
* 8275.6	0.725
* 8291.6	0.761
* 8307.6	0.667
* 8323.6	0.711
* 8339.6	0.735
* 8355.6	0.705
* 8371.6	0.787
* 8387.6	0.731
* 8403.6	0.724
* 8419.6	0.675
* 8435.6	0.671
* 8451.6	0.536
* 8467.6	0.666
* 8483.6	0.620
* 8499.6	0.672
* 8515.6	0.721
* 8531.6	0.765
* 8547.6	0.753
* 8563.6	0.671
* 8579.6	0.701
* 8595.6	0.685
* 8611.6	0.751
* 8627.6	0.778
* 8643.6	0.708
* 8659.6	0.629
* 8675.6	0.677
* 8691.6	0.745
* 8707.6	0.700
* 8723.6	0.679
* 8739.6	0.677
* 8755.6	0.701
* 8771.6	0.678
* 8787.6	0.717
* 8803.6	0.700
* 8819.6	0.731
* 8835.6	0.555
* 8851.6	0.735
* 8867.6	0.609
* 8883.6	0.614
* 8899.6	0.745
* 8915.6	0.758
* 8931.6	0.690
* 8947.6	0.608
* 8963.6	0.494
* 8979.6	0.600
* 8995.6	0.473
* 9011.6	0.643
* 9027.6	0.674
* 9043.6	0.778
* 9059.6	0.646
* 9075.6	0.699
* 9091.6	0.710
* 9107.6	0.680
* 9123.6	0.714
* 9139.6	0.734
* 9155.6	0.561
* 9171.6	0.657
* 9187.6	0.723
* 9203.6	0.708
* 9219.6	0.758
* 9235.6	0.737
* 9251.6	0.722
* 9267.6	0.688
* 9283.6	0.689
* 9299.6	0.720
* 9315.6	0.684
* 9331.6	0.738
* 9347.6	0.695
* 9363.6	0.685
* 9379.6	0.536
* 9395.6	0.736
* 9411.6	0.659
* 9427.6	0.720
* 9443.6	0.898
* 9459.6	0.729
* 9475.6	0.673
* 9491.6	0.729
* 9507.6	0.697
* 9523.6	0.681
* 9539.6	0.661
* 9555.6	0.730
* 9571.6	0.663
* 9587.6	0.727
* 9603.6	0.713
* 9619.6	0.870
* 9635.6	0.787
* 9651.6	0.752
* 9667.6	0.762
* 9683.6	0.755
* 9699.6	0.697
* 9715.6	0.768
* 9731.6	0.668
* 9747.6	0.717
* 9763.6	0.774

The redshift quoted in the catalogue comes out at 0.739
